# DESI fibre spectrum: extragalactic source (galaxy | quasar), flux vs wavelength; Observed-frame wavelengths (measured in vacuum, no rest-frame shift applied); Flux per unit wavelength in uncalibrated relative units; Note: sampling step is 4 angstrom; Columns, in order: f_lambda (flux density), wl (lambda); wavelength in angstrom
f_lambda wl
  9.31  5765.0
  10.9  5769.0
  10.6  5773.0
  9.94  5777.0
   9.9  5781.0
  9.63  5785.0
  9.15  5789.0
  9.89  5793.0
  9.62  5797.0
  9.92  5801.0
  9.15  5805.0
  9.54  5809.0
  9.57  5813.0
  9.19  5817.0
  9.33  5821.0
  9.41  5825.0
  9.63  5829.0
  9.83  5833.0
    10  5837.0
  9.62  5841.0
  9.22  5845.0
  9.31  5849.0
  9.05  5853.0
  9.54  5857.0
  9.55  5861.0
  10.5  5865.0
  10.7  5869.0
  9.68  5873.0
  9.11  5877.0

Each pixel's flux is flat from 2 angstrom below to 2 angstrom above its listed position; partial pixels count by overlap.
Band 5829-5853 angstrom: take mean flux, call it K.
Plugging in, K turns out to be 9.55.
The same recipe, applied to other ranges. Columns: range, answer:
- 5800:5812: 9.51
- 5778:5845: 9.58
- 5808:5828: 9.41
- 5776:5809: 9.63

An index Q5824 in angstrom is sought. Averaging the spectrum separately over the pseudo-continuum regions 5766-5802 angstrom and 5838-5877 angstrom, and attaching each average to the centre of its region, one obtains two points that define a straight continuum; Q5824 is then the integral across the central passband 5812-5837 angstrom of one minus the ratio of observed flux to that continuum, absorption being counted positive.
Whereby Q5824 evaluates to 0.6 angstrom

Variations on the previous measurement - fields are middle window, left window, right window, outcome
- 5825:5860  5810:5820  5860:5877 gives 0.70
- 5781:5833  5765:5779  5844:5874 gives 2.79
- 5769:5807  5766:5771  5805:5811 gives 0.72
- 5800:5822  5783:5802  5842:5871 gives 0.48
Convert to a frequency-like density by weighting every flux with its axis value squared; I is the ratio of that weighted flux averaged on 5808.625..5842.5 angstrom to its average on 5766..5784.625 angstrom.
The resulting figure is 0.95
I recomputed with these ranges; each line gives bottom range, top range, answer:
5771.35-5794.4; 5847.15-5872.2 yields 1.02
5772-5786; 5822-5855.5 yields 0.97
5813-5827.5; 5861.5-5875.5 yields 1.11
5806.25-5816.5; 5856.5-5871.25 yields 1.09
